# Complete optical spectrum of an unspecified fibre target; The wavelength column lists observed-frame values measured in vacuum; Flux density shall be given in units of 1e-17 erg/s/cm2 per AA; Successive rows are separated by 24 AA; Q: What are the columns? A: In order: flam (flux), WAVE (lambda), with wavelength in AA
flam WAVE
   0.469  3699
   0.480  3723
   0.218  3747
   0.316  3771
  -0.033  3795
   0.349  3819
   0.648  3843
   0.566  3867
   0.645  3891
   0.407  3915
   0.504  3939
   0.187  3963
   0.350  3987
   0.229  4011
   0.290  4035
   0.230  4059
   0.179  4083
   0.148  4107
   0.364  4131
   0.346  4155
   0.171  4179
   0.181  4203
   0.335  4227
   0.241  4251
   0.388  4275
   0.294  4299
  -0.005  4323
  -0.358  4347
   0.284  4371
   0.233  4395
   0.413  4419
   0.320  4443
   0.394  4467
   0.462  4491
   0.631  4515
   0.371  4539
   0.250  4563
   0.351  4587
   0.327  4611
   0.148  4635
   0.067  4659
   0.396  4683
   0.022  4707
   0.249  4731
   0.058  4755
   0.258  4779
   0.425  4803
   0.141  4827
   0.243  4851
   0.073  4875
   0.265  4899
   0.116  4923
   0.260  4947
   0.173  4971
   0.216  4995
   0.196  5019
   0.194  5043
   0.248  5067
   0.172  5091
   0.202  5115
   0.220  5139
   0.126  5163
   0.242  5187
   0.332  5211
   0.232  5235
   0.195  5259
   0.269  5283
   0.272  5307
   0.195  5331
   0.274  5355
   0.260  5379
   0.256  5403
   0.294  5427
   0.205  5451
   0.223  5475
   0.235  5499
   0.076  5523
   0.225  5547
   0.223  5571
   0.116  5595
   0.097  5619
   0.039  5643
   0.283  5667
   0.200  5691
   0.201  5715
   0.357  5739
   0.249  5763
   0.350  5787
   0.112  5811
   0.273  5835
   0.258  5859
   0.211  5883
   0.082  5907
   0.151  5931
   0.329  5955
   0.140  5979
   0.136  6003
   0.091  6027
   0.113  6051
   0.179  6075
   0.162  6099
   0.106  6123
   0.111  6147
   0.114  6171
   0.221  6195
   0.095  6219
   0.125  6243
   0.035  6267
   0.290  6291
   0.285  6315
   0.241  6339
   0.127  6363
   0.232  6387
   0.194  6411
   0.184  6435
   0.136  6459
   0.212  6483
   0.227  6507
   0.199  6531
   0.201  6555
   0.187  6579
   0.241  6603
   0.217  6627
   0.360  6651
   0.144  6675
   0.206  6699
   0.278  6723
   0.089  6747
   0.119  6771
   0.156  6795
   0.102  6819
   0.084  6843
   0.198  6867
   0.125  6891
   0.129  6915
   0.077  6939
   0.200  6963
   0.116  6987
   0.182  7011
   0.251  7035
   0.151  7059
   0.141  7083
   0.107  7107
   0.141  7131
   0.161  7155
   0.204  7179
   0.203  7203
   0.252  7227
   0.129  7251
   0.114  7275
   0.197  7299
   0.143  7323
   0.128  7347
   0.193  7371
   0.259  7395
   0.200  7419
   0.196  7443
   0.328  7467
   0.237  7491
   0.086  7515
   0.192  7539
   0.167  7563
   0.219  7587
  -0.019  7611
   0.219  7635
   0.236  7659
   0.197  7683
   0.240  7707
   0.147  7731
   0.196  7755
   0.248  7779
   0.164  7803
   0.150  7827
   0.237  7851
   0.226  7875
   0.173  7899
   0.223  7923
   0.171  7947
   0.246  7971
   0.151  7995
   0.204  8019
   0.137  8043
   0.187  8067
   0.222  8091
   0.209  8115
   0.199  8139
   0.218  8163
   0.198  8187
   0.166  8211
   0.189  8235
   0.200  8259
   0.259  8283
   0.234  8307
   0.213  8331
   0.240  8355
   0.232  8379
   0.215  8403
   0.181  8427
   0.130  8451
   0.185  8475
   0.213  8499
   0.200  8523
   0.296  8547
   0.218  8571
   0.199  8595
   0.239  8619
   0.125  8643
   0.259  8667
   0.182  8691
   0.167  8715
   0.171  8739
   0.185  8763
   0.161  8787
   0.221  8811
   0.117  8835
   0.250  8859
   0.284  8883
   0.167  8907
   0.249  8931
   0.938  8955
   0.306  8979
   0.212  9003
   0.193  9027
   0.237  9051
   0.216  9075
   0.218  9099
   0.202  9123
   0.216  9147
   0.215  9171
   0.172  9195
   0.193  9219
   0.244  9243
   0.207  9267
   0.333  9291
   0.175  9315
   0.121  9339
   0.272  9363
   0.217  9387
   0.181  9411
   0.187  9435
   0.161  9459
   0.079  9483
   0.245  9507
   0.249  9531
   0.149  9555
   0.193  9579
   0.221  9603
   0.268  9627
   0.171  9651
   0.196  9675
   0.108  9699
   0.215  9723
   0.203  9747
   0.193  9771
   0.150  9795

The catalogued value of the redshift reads 1.403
